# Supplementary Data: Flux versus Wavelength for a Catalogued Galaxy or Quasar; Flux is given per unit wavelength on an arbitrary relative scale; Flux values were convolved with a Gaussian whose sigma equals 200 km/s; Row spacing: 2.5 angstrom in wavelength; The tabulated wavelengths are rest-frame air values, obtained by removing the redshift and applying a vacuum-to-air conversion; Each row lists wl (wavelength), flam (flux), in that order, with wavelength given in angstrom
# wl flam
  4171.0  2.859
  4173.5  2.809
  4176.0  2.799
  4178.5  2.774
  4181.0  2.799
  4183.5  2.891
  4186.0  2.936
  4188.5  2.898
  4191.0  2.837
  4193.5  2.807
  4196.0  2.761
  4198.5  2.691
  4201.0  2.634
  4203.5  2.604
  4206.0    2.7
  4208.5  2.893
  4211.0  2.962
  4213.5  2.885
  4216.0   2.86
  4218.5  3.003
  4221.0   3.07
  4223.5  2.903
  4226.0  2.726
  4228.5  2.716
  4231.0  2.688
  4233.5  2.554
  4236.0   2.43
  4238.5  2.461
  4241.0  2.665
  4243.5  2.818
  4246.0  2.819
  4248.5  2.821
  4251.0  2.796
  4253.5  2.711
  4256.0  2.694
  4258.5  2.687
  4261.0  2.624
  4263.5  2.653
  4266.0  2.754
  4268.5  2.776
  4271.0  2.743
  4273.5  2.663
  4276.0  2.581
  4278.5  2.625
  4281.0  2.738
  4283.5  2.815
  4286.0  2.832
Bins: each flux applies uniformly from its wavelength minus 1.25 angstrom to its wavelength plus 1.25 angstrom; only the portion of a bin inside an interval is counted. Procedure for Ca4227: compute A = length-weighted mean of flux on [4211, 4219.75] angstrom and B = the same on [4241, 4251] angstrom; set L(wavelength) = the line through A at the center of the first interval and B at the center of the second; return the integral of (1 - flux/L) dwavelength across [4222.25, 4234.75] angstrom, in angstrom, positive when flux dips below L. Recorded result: 0.7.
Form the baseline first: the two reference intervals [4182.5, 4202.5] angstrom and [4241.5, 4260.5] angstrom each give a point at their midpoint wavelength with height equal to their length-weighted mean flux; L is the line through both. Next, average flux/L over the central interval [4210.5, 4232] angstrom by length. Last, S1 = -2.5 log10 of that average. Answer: -0.03 mag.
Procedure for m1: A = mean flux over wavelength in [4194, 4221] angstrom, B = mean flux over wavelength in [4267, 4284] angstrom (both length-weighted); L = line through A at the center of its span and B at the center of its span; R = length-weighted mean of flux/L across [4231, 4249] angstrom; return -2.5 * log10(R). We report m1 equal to 0.045 mag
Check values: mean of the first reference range 2.81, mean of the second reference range 2.7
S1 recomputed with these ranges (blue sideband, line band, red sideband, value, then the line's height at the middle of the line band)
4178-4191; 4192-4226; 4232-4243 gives -0.04 mag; 2.72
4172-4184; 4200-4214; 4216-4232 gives 0.02 mag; 2.84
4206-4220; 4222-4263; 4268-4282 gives 0.04 mag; 2.8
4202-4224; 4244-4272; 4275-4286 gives 0.01 mag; 2.76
